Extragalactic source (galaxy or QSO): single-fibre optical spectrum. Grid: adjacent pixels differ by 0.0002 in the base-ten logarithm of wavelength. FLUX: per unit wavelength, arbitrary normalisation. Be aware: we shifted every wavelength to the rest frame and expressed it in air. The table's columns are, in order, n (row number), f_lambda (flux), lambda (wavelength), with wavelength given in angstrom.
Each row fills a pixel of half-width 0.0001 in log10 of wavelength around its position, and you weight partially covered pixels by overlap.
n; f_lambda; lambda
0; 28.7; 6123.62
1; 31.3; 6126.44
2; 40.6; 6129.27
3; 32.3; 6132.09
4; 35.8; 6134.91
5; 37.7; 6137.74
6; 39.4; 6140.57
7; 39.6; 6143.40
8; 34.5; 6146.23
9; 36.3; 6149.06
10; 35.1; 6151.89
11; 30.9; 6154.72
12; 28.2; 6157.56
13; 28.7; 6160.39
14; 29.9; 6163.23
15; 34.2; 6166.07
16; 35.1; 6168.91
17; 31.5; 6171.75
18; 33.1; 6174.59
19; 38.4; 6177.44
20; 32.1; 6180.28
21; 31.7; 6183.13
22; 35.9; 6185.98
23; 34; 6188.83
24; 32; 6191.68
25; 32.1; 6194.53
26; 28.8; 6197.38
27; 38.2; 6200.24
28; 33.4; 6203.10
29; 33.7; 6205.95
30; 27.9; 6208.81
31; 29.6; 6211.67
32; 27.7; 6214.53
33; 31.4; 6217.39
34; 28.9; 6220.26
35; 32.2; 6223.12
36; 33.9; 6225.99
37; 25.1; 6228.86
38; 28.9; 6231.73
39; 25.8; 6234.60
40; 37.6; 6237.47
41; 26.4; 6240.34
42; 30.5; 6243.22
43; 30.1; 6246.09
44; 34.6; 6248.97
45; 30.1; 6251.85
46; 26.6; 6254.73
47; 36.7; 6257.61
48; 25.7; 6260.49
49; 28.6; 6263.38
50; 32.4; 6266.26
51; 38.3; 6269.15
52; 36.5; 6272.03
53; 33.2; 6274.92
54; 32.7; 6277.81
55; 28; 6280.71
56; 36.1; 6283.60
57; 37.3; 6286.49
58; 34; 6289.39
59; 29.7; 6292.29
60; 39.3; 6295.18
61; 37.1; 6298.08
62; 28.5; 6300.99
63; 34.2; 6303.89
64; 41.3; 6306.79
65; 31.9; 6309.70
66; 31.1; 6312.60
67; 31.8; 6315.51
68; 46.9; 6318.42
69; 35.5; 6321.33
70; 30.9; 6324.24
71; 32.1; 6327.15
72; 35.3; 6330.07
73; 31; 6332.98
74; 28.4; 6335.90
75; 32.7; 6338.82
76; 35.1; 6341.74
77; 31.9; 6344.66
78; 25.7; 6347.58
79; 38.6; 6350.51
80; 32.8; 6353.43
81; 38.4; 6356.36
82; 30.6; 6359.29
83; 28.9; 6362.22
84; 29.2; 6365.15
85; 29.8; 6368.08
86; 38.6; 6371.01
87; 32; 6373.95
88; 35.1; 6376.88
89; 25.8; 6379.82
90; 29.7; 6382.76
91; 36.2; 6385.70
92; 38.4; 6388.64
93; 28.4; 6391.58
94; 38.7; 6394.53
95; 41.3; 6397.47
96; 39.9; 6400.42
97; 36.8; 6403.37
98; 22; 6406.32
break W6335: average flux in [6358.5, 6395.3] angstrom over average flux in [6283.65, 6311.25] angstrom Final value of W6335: 0.9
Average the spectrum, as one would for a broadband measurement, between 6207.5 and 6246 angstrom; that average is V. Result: 29.7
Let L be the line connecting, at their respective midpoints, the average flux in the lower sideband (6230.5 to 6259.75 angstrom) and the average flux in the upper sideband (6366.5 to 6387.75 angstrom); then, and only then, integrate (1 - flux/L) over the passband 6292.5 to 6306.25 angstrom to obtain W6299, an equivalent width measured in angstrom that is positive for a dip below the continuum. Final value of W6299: -1.4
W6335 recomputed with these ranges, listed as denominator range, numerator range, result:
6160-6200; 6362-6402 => 1.03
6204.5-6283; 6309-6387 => 1.06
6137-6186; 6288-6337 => 1.01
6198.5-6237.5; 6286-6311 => 1.13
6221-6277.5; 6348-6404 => 1.09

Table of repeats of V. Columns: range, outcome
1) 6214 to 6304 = 31.8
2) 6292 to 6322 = 35.4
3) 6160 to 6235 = 31.8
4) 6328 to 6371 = 32.2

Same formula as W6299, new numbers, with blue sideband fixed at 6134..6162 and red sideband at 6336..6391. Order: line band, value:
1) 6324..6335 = 0.20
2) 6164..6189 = 0.29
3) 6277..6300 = -0.65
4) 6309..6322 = -1.04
